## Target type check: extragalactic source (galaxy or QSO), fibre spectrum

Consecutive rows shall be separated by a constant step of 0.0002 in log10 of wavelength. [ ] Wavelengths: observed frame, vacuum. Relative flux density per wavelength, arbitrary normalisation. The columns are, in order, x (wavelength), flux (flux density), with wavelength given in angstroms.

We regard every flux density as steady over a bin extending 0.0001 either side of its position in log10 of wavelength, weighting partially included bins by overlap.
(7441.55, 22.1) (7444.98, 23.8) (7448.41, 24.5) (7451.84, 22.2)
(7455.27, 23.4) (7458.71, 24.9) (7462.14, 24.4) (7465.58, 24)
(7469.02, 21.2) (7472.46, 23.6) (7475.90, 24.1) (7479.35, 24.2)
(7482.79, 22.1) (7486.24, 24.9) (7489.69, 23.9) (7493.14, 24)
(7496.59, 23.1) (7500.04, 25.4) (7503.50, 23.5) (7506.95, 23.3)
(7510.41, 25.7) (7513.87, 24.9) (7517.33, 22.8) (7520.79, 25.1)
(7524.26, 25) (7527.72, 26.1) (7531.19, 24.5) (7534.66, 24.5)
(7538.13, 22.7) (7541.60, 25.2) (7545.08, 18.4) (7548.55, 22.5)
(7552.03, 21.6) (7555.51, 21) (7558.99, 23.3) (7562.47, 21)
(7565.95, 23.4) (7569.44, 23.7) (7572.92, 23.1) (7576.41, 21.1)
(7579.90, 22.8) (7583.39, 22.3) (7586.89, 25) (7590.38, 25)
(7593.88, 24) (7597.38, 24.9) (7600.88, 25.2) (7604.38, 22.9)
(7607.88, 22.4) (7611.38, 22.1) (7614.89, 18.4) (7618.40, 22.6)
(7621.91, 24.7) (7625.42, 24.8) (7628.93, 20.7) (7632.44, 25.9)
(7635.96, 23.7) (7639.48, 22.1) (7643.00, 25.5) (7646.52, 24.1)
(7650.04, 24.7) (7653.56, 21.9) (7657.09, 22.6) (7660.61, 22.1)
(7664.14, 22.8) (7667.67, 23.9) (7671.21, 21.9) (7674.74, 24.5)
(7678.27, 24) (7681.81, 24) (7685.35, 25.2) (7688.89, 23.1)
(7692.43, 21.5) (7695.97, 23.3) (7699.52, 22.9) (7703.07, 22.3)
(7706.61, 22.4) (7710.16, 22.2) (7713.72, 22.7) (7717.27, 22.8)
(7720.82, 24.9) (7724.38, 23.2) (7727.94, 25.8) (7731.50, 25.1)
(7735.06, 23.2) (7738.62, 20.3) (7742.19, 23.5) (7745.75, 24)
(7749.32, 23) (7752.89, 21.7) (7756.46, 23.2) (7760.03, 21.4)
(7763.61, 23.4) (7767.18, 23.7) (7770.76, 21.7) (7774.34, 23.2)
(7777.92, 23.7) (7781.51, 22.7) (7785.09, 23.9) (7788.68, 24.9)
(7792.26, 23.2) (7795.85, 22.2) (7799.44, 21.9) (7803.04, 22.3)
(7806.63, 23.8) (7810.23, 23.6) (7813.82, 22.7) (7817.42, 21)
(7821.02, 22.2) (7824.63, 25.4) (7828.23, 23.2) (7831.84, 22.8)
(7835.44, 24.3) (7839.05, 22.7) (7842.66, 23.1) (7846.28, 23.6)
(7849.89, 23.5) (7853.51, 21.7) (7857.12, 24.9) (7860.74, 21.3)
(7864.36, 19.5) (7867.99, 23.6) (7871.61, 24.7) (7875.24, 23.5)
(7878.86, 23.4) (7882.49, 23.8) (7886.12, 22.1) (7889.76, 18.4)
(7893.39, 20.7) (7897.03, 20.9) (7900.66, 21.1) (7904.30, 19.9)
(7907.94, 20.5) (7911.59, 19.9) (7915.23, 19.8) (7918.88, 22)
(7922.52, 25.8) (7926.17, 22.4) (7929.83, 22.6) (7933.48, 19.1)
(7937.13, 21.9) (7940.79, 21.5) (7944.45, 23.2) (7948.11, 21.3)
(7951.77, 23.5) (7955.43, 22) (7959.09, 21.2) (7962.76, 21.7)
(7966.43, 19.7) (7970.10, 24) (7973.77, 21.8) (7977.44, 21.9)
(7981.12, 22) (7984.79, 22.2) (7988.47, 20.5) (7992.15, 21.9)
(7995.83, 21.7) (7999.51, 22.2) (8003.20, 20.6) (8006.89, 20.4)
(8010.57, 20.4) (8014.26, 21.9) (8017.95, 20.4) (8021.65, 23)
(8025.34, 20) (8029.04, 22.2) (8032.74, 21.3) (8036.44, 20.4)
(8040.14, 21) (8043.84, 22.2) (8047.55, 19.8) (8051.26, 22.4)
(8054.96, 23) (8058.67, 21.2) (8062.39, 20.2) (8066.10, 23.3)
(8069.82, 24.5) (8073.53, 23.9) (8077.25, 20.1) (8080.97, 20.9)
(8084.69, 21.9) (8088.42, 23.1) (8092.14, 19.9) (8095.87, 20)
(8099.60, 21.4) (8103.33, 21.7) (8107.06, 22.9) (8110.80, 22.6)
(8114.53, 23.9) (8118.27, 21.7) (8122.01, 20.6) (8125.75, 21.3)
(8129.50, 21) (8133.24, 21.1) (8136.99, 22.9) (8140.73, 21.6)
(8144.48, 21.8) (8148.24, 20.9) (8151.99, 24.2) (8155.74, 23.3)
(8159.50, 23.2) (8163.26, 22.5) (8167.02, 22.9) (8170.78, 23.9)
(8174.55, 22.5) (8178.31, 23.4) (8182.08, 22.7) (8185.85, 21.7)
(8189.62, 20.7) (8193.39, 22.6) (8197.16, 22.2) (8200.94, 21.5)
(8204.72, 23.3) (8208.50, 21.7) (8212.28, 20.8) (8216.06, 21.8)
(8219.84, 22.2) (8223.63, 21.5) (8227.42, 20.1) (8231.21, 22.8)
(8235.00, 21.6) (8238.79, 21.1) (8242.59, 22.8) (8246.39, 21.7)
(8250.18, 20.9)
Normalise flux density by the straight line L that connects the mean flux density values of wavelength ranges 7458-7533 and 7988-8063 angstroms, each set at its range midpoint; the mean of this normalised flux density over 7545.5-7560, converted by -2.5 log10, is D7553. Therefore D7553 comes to 0.100 mag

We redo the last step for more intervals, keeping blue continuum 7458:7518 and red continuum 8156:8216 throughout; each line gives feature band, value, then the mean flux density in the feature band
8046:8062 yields 0.06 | 21.5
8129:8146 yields 0.04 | 21.7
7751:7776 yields 0.03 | 22.6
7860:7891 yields 0.03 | 22.4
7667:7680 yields 0.00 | 23.5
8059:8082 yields 0.02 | 22.1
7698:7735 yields 0.00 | 23.4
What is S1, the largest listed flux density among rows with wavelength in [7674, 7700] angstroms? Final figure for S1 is 25.2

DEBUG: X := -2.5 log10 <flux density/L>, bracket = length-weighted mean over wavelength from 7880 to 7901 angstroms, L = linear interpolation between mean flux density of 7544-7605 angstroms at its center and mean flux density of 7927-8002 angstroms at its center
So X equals 0.04 mag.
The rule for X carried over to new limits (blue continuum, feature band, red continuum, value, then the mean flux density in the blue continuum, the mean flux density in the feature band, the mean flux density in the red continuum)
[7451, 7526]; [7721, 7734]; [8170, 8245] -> -0.06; 23.9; 24.6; 22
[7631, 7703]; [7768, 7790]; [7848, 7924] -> -0.03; 23.4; 23.3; 21.9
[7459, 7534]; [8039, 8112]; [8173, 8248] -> 0.03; 24.1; 21.8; 21.9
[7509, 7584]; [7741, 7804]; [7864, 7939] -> -0.03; 23.2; 23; 21.7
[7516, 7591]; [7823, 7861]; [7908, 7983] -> -0.06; 23.2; 23.4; 21.8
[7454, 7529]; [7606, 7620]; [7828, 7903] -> 0.11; 24.1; 21.4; 22.5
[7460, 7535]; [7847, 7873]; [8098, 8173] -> 0.01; 24.1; 22.8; 22.3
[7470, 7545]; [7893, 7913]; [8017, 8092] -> 0.09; 24.1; 20.5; 21.7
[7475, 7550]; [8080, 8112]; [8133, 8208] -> 0.05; 23.9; 21.6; 22.5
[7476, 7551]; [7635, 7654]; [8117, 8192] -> -0.01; 23.9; 23.8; 22.2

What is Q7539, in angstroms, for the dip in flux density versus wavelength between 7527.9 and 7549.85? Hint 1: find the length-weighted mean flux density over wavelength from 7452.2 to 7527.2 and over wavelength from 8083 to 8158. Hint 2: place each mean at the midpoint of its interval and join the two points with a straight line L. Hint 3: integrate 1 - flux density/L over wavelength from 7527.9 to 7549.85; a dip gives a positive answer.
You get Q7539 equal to 0.57 angstroms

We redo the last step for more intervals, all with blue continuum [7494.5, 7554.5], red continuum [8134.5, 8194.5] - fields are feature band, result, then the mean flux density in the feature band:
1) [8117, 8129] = 0.8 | 21.1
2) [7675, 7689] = -0.5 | 24.2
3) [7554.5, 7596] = 1.1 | 23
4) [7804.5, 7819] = 0.3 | 22.8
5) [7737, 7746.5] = 0.3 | 22.5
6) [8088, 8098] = 0.9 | 20.7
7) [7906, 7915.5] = 1.2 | 20.1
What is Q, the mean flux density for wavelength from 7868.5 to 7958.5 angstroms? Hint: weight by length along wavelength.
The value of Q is 21.9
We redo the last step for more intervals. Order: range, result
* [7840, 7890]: 22.8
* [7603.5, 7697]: 23.2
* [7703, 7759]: 23.1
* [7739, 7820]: 22.9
